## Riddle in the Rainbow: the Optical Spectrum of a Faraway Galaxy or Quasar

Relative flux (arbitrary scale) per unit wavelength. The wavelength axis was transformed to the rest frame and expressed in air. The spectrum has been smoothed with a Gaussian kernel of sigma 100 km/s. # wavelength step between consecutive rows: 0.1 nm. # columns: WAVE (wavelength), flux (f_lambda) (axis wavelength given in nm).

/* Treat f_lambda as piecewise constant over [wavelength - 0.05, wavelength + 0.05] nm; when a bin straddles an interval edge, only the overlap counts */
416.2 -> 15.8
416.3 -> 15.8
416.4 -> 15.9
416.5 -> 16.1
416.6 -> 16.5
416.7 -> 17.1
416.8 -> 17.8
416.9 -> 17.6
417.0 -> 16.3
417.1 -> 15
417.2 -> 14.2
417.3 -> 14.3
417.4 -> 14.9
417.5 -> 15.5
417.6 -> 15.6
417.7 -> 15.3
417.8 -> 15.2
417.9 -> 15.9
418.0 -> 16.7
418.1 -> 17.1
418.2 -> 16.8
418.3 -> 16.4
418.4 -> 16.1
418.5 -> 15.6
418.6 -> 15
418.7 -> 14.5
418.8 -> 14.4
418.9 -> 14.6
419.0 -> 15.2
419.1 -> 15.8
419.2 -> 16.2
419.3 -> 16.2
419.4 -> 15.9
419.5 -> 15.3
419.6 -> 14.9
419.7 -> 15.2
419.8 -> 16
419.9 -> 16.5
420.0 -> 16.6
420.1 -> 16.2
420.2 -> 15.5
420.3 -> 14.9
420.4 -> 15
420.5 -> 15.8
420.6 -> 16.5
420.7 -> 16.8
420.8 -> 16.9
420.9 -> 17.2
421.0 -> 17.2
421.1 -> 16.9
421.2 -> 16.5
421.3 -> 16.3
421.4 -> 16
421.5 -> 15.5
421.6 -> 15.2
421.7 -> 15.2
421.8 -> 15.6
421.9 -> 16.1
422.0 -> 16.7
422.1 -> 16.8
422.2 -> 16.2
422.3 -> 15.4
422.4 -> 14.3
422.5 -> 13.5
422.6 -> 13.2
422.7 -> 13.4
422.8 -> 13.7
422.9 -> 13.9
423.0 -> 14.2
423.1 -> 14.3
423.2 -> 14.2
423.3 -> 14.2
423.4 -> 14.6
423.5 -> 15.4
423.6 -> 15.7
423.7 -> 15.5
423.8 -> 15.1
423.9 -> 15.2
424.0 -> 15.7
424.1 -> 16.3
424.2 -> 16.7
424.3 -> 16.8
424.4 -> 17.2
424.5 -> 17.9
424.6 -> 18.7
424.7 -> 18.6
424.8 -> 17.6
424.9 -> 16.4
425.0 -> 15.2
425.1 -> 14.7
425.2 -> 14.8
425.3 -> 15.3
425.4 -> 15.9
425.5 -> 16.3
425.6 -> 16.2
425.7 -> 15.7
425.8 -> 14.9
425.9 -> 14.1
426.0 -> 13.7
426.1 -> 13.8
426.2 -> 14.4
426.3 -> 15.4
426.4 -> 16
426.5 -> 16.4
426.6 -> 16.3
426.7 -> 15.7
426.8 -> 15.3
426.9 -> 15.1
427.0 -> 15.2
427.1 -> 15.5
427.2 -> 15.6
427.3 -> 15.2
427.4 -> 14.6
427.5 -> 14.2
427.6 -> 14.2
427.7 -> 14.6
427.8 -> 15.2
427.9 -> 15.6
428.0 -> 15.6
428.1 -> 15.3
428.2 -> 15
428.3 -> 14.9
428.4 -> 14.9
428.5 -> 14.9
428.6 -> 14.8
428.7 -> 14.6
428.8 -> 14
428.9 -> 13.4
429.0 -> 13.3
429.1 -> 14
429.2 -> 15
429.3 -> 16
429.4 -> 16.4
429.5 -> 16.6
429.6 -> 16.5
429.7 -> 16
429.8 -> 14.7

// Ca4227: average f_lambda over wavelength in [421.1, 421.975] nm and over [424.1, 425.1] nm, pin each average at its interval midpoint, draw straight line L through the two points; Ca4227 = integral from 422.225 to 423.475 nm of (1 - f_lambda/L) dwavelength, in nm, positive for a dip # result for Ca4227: 0.171 nm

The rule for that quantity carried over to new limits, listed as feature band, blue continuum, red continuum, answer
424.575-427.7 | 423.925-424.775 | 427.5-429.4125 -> 0.13 nm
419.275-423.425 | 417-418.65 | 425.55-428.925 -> -0.02 nm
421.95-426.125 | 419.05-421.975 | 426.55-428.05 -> 0.04 nm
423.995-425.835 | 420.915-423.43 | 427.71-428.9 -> -0.16 nm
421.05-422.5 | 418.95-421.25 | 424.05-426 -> 0.03 nm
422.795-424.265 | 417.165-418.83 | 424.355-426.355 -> 0.07 nm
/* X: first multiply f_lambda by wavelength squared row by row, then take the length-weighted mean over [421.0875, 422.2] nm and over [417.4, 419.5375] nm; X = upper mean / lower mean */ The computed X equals 1.04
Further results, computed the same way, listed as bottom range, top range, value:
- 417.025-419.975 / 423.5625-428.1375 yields 1.04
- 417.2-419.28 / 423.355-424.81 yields 1.09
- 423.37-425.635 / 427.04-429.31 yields 0.93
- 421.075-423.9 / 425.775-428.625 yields 1.02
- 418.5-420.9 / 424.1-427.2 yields 1.04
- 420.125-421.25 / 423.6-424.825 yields 1.04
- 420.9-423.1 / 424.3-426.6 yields 1.05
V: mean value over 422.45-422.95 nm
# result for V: 13.5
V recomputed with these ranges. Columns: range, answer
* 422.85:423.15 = 14.1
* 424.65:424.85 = 18.1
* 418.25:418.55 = 16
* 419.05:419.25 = 16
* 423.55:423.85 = 15.4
